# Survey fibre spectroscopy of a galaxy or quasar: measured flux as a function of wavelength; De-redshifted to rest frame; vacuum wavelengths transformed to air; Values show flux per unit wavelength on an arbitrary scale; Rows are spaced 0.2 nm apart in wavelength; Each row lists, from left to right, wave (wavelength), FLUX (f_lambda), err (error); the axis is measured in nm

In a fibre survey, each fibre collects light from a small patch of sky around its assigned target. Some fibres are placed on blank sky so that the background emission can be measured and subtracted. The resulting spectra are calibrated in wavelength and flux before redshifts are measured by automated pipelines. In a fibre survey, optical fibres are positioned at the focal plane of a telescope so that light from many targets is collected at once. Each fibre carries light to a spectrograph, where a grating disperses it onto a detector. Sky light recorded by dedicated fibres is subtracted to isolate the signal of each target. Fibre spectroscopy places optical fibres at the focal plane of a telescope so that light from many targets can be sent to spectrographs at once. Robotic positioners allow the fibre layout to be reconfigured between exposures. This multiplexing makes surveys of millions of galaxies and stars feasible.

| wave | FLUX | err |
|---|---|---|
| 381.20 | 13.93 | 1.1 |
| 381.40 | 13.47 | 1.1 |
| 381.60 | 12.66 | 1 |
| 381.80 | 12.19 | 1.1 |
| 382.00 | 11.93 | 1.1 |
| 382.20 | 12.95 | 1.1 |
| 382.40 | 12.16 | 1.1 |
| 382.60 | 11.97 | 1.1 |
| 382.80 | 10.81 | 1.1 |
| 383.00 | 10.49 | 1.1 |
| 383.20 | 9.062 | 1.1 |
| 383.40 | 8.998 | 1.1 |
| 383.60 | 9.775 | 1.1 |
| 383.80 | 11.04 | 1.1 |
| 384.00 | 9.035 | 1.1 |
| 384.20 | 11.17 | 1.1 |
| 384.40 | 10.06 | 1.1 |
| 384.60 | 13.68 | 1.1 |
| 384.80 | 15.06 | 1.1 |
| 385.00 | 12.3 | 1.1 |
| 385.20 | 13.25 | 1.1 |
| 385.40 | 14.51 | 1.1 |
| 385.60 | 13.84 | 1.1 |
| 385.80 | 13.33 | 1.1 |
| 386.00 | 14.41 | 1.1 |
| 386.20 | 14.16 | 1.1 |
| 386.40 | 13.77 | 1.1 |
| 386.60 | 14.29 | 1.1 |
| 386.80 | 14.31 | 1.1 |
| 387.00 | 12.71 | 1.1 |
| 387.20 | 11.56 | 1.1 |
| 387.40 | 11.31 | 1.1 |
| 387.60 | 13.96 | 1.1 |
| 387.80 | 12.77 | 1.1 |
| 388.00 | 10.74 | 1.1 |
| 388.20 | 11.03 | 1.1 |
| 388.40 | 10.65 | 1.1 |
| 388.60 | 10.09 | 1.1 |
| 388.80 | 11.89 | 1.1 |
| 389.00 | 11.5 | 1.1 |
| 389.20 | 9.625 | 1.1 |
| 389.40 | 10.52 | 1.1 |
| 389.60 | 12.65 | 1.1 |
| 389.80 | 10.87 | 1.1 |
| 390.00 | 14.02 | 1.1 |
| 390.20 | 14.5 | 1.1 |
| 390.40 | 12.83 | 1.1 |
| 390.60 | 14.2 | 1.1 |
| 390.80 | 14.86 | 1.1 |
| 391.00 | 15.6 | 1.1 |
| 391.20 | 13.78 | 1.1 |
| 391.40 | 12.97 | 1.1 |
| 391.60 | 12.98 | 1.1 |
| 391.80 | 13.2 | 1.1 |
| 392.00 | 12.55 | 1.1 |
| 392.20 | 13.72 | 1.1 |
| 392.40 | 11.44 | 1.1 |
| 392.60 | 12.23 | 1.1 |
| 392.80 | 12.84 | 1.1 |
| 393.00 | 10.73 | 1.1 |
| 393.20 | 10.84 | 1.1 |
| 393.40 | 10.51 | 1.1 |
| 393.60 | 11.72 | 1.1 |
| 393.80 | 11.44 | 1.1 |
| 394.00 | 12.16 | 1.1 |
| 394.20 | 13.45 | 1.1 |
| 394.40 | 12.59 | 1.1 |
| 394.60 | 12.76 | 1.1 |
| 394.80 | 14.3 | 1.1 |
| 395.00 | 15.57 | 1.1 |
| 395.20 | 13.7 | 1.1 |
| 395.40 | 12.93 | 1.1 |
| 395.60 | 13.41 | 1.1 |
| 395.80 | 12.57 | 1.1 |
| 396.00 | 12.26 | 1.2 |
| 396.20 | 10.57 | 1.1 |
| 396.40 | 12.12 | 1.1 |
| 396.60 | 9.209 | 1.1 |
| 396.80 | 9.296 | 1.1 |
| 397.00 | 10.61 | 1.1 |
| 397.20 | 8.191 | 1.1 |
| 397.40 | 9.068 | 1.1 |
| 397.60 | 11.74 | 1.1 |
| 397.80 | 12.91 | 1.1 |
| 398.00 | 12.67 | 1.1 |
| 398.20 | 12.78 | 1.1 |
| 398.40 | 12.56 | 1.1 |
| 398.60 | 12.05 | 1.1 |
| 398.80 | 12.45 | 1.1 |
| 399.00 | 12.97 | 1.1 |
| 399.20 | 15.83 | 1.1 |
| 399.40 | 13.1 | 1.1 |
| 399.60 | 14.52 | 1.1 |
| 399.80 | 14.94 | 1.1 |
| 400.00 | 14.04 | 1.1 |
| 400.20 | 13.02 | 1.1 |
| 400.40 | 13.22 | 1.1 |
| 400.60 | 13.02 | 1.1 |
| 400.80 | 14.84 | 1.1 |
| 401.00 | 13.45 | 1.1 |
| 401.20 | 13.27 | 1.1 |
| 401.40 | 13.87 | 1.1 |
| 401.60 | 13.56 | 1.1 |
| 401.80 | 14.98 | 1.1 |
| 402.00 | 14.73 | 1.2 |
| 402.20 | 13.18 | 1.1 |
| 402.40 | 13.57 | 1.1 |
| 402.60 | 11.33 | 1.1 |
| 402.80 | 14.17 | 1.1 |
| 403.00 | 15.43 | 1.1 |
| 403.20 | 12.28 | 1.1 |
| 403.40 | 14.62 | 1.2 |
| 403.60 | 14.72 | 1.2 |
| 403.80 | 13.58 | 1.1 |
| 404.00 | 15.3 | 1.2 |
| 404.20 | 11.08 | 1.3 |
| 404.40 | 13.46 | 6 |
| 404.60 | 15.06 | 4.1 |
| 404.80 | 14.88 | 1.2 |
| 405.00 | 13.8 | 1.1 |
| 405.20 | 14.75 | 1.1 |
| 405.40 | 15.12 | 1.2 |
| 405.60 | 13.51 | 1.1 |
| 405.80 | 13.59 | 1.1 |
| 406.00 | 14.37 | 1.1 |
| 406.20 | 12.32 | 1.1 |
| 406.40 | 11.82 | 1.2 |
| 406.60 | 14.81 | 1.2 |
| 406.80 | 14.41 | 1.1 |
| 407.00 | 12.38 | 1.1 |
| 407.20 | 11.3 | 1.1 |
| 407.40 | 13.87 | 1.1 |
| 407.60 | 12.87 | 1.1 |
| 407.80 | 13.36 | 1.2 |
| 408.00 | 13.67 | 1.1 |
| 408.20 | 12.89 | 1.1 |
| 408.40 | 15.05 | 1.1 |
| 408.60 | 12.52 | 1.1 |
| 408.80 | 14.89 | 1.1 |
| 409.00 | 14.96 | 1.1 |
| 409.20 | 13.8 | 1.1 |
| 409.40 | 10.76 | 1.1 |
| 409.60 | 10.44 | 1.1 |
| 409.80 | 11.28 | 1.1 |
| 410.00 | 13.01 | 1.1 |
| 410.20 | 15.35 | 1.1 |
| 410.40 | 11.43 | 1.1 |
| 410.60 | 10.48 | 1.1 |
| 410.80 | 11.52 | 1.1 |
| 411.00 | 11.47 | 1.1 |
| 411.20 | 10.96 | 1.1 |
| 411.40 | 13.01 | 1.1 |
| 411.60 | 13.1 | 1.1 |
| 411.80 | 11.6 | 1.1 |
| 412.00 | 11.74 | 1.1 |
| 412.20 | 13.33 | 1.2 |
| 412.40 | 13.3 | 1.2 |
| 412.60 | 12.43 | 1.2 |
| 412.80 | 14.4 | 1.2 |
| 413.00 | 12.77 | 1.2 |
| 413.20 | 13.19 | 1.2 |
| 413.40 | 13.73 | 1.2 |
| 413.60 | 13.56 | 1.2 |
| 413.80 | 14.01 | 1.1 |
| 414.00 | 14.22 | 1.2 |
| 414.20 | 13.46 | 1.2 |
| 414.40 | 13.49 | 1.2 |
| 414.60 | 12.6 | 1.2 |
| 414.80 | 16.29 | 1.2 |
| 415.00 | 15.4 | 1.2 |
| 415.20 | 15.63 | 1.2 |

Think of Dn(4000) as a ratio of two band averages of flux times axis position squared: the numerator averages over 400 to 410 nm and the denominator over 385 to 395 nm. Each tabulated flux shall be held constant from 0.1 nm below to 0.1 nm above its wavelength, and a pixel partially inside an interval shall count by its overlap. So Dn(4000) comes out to 1.15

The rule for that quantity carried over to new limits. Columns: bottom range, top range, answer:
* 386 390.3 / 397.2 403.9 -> 1.16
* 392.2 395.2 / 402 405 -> 1.17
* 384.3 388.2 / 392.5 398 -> 0.95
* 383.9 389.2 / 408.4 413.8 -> 1.16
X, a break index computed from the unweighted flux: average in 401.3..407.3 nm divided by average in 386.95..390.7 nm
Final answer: 1.1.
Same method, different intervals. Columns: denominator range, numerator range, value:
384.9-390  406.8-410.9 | 1.03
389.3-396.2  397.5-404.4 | 1.06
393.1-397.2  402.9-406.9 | 1.16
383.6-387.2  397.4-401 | 1.03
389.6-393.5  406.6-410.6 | 1.01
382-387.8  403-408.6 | 1.11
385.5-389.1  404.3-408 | 1.09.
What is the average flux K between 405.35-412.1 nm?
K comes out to 12.9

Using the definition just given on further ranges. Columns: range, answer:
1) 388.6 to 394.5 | 12.4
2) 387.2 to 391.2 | 12.3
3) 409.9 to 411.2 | 12.1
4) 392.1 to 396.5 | 12.4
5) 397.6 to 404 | 13.6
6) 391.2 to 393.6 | 12.2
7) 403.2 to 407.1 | 13.8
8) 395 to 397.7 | 11.4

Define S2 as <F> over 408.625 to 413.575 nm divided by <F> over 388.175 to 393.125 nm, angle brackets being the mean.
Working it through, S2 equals 1.01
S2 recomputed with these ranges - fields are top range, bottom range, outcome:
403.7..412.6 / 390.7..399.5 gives 1.06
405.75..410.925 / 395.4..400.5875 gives 1.06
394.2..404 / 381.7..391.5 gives 1.06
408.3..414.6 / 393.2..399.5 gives 1.06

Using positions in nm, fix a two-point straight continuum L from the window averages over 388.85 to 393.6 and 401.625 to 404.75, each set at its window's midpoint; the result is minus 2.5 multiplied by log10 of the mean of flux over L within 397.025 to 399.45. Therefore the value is 0.10 mag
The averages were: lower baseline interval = 12.5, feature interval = 12.1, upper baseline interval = 13.8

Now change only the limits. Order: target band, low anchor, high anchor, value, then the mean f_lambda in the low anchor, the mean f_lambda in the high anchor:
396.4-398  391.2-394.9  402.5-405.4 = 0.24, 12.4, 13.9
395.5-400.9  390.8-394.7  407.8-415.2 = 0.03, 12.6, 13.1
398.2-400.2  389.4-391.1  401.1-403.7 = 0.02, 13.5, 13.8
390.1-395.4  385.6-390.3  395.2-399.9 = -0.06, 12.4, 12.2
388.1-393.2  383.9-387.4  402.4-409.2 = 0.06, 13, 13.7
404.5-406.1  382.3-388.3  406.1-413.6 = -0.13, 12.2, 12.8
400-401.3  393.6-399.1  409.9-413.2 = -0.11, 12.1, 12.5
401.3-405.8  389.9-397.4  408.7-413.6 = -0.11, 12.5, 12.6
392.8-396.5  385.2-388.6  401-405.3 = 0.08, 12.9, 13.9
